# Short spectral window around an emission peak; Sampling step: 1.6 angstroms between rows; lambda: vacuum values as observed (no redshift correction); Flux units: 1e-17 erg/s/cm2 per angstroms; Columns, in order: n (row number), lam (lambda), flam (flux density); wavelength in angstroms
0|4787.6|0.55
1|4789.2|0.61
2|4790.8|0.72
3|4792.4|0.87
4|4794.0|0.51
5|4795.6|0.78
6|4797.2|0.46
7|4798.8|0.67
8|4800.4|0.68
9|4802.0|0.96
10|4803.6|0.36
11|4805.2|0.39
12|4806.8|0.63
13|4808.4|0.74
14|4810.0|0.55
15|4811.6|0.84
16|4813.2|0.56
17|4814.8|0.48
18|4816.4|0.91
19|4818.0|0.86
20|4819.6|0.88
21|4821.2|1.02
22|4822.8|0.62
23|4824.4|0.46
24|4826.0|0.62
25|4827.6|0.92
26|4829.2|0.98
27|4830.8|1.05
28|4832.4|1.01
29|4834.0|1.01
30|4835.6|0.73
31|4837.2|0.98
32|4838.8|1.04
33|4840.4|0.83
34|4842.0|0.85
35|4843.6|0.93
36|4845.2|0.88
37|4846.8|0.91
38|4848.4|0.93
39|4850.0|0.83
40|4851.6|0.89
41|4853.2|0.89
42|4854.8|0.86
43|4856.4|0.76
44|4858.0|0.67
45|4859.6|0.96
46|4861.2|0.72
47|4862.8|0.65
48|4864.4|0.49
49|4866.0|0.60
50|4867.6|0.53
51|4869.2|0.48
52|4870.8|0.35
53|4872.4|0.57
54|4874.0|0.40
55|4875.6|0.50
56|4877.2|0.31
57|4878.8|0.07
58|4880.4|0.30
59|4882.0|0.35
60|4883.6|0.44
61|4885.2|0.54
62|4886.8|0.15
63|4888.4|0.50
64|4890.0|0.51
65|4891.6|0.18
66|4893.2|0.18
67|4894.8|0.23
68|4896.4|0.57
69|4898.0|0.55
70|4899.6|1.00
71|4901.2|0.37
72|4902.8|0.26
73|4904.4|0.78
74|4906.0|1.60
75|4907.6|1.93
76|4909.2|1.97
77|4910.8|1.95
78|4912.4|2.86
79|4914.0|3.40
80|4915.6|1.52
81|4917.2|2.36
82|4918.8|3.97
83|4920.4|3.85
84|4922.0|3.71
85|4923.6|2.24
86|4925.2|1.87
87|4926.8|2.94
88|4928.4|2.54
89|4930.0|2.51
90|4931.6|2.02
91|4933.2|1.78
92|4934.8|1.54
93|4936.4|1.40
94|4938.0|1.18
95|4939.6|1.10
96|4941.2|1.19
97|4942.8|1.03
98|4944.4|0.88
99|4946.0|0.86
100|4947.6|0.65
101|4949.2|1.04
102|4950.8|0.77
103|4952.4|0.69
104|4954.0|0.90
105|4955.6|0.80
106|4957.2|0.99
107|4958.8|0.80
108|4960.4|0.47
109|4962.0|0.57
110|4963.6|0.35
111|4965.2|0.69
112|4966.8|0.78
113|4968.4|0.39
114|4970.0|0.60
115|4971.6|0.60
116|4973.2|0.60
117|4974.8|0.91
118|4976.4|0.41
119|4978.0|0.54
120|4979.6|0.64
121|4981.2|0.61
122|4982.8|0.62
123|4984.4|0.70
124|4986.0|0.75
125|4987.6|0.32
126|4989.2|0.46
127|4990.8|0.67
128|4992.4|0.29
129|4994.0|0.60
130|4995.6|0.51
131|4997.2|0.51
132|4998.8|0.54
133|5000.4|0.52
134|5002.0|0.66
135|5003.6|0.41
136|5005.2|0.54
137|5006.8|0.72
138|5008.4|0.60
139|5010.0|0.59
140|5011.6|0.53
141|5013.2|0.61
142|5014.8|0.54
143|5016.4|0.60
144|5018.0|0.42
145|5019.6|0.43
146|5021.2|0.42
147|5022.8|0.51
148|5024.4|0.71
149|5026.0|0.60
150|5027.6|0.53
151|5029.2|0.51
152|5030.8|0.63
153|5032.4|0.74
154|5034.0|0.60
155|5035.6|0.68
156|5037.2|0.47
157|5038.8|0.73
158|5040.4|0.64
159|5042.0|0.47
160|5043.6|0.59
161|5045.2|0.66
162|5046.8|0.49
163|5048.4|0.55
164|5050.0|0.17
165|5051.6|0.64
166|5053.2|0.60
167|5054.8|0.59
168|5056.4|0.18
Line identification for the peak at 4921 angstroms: C IV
